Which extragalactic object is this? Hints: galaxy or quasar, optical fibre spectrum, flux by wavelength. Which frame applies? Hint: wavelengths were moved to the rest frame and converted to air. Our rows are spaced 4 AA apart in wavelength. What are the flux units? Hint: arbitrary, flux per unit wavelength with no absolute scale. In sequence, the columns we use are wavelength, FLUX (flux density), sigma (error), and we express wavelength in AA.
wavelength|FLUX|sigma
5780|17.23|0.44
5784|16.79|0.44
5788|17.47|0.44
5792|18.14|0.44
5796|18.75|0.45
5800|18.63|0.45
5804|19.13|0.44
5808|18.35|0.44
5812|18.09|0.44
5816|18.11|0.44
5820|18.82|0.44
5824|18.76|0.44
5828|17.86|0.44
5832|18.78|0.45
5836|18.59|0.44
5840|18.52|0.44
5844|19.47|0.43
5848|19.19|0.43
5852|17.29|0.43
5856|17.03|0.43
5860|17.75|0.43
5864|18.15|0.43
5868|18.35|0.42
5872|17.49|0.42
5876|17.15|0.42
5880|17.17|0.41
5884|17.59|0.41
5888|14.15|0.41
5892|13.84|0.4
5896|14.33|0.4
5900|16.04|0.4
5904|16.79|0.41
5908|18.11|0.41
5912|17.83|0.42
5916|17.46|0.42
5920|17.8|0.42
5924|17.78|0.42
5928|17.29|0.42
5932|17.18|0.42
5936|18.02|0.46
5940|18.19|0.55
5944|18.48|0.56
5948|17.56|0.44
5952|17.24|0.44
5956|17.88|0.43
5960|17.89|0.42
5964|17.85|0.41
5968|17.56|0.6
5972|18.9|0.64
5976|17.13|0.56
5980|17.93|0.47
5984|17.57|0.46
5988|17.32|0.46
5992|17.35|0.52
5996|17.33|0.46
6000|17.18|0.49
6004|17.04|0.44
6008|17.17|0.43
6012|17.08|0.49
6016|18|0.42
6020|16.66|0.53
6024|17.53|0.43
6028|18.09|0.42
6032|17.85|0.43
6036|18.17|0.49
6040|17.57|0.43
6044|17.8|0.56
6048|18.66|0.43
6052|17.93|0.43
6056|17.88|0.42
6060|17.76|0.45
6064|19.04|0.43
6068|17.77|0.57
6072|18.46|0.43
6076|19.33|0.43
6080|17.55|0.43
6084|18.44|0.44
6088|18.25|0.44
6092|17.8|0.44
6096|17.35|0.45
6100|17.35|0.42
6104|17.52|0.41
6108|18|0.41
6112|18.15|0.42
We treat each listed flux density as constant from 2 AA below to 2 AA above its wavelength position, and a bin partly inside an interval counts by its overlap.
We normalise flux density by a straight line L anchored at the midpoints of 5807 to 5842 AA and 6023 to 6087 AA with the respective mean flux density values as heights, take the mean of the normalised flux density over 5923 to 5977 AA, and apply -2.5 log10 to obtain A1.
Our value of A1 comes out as 0.03 mag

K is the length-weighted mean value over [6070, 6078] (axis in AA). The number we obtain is 18.9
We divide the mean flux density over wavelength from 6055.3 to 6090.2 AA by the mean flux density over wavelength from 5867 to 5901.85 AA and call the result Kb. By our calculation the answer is 1.13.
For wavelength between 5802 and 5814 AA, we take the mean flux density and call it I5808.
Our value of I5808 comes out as 18.5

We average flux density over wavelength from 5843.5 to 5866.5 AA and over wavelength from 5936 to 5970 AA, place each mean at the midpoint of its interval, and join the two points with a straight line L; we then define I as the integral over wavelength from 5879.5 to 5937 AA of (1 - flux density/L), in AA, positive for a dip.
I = 3.9 AA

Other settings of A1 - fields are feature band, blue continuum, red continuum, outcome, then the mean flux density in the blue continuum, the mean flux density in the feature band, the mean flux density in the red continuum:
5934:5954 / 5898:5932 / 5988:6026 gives -0.034 mag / 17.4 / 17.9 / 17.3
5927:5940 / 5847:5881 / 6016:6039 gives 0.005 mag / 17.7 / 17.6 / 17.7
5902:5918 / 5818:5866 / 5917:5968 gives 0.024 mag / 18.4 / 17.5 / 17.7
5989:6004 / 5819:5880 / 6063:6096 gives 0.059 mag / 18.2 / 17.3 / 18.2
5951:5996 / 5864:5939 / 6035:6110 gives -0.017 mag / 17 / 17.7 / 18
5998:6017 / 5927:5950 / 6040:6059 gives 0.041 mag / 17.8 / 17.3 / 18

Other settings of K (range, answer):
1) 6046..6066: 18.3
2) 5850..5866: 17.6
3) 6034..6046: 17.8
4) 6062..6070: 18.4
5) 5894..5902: 15.2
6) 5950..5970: 17.7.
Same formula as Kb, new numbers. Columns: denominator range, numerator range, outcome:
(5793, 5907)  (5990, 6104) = 1.01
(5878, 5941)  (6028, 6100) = 1.07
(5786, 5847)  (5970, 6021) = 0.94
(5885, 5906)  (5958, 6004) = 1.16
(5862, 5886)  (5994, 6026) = 0.98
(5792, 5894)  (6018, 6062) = 1.00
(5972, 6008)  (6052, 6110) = 1.03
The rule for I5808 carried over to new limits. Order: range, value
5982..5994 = 17.4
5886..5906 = 15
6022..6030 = 17.8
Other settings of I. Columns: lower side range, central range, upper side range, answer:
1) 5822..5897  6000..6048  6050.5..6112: 0.9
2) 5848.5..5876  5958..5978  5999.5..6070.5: -0.1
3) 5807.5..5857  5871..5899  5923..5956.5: 3.4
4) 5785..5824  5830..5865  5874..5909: -2.2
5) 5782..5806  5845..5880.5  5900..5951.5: 0.2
